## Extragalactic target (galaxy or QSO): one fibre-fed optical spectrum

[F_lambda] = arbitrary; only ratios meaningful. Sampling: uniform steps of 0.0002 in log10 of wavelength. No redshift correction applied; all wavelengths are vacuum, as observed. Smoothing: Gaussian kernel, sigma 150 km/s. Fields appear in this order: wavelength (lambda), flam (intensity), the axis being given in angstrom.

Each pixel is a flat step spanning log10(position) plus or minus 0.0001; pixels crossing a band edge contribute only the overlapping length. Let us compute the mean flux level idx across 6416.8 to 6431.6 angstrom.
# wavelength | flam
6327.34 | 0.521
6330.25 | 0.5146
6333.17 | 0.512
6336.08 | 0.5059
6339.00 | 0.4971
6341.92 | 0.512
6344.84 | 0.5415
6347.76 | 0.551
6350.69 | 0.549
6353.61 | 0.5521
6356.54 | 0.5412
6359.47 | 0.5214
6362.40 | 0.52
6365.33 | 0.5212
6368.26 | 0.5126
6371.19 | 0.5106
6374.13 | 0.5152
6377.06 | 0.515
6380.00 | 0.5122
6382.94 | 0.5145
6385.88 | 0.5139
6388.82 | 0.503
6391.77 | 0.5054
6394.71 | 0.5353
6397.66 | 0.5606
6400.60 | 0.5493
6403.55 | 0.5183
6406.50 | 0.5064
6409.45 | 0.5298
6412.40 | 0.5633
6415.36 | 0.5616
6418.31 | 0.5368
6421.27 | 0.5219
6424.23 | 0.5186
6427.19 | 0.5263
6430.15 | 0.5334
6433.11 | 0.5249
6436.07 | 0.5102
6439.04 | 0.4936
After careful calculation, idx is 0.527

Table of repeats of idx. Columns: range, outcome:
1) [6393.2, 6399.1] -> 0.548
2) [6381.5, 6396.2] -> 0.514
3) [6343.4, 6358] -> 0.547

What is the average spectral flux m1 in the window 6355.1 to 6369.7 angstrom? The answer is 0.523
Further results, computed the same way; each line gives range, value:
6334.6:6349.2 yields 0.522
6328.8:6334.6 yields 0.513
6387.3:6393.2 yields 0.504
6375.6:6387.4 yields 0.514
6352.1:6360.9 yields 0.538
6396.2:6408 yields 0.534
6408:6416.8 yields 0.551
